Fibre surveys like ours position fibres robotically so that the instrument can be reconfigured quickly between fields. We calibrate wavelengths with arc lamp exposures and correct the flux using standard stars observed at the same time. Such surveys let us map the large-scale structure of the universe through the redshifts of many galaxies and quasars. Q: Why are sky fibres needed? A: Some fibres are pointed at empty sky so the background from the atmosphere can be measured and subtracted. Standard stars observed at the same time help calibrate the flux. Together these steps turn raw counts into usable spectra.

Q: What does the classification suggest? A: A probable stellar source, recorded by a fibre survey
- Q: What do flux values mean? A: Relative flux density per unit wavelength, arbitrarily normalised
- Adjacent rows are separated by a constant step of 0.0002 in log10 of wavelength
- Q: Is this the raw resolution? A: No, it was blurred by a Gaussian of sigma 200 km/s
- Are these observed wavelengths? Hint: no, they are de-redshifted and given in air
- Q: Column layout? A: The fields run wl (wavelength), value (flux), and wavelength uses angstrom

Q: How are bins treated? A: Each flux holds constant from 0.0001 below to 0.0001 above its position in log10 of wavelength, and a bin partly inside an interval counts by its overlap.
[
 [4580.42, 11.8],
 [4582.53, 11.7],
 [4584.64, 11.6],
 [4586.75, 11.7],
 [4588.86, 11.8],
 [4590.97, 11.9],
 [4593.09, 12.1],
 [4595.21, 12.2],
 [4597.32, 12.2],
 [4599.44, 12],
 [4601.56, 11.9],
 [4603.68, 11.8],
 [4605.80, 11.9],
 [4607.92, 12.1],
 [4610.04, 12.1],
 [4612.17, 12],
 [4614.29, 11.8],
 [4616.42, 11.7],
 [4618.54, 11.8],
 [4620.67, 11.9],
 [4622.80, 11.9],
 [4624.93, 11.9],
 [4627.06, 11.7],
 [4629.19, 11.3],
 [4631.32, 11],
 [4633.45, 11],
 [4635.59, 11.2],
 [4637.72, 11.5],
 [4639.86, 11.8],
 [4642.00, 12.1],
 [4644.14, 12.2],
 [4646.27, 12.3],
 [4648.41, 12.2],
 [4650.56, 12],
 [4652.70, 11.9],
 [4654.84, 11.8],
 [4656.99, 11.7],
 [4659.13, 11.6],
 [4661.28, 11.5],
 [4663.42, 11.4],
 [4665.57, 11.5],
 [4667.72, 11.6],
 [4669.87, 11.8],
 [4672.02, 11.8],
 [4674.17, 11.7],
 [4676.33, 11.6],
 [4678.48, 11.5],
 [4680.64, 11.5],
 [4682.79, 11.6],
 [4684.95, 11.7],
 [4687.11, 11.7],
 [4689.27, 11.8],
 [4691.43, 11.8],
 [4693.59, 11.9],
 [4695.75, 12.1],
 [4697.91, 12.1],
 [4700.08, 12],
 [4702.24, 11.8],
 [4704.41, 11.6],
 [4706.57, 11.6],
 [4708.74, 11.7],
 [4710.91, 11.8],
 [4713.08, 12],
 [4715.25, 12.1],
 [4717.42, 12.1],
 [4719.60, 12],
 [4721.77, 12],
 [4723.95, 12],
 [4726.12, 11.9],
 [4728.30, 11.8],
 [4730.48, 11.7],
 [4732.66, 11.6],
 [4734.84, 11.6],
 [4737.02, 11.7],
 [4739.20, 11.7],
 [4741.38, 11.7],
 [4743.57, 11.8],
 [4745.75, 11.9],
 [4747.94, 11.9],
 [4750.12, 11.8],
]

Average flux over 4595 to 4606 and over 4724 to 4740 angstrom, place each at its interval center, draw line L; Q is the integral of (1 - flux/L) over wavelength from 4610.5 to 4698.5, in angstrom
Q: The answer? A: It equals 1.2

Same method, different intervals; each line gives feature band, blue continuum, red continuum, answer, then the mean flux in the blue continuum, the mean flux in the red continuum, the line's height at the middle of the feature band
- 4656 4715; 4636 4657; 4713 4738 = 0.9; 11.9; 11.9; 11.9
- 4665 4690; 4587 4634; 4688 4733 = 0.4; 11.8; 11.9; 11.9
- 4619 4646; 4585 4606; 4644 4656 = 0.8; 11.9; 12.1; 12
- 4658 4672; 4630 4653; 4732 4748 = 0.2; 11.7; 11.7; 11.7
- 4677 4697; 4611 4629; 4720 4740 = 0.1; 11.8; 11.8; 11.8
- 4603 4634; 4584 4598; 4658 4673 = 0.2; 11.9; 11.6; 11.8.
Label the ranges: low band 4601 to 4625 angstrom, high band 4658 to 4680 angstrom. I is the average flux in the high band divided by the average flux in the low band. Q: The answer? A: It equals 0.97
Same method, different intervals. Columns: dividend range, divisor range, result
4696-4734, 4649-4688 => 1.02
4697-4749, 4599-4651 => 1.00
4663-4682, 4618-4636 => 1.01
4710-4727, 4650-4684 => 1.03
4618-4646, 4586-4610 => 0.97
